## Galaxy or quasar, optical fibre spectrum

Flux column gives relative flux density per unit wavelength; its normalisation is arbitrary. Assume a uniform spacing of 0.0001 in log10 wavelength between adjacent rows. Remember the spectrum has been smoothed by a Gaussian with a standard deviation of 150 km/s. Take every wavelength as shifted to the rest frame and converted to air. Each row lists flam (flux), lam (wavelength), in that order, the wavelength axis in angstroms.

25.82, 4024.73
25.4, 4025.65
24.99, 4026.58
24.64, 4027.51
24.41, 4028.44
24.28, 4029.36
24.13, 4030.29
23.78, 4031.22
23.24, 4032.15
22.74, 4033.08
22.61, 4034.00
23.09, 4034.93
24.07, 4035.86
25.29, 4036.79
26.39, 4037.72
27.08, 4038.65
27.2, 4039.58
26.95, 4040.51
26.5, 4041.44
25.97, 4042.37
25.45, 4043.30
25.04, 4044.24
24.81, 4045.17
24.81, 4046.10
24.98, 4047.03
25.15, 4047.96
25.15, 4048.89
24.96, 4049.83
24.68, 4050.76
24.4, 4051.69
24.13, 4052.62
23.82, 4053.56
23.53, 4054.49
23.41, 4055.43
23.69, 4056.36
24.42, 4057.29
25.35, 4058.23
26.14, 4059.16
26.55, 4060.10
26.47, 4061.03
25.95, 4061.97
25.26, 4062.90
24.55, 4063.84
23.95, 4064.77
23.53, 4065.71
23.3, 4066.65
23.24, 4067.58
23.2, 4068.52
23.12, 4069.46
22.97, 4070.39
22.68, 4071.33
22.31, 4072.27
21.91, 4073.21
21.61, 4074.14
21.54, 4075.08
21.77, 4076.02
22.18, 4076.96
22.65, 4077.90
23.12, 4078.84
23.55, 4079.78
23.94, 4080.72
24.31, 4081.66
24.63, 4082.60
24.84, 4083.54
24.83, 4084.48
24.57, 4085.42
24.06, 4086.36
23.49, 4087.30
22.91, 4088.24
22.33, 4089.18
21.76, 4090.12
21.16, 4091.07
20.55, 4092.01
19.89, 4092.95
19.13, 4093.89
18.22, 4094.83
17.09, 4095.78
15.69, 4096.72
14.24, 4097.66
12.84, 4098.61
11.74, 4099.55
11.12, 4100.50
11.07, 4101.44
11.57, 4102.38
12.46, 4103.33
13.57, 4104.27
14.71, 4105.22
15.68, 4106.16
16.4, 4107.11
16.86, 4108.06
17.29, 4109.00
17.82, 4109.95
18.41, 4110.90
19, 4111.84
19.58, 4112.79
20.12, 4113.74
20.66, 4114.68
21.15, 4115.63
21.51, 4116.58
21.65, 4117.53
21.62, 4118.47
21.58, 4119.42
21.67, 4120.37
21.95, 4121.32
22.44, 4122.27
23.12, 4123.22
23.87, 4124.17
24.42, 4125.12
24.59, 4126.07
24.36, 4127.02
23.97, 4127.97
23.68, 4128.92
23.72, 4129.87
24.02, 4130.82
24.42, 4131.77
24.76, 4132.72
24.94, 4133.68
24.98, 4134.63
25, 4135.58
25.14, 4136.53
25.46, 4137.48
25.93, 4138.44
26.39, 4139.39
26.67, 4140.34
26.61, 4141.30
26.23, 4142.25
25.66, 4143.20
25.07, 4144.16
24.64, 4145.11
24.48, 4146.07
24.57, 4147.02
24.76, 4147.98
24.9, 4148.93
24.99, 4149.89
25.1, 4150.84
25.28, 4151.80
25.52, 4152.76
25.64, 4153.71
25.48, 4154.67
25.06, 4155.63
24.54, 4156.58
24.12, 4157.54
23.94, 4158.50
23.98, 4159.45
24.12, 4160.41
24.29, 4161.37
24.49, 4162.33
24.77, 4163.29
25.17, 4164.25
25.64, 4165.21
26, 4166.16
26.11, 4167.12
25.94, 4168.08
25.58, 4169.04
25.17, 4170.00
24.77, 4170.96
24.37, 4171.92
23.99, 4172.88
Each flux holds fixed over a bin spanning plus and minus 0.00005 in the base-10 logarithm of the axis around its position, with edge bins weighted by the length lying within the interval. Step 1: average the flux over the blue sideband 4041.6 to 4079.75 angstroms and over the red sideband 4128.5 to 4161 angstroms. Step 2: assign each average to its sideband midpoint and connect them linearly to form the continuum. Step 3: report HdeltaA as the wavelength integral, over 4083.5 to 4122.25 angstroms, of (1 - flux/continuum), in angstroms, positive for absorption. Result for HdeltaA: 9.2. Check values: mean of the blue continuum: 24.1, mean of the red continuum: 25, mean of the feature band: 18.7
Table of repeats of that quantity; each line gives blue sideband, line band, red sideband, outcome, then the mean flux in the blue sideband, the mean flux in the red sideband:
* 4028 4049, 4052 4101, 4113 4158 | 4.9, 24.9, 24.2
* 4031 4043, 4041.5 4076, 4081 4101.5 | -1.9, 25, 19.8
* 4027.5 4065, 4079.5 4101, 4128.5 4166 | 4.0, 24.9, 25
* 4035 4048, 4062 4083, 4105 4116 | -0.9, 25.6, 18.2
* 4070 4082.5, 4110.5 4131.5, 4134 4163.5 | 1.7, 22.7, 25.1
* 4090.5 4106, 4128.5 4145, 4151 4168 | -2.9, 15.4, 25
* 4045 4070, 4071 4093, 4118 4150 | 1.5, 24.5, 24.4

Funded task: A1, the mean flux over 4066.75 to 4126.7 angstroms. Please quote 20.2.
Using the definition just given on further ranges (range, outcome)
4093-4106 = 14.3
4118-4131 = 23.2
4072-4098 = 21.8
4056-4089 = 23.8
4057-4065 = 25.5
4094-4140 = 20.1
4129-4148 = 25.1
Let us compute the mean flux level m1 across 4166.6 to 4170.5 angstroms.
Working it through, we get 25.7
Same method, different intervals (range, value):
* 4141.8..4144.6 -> 25.6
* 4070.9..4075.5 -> 22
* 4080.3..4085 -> 24.5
